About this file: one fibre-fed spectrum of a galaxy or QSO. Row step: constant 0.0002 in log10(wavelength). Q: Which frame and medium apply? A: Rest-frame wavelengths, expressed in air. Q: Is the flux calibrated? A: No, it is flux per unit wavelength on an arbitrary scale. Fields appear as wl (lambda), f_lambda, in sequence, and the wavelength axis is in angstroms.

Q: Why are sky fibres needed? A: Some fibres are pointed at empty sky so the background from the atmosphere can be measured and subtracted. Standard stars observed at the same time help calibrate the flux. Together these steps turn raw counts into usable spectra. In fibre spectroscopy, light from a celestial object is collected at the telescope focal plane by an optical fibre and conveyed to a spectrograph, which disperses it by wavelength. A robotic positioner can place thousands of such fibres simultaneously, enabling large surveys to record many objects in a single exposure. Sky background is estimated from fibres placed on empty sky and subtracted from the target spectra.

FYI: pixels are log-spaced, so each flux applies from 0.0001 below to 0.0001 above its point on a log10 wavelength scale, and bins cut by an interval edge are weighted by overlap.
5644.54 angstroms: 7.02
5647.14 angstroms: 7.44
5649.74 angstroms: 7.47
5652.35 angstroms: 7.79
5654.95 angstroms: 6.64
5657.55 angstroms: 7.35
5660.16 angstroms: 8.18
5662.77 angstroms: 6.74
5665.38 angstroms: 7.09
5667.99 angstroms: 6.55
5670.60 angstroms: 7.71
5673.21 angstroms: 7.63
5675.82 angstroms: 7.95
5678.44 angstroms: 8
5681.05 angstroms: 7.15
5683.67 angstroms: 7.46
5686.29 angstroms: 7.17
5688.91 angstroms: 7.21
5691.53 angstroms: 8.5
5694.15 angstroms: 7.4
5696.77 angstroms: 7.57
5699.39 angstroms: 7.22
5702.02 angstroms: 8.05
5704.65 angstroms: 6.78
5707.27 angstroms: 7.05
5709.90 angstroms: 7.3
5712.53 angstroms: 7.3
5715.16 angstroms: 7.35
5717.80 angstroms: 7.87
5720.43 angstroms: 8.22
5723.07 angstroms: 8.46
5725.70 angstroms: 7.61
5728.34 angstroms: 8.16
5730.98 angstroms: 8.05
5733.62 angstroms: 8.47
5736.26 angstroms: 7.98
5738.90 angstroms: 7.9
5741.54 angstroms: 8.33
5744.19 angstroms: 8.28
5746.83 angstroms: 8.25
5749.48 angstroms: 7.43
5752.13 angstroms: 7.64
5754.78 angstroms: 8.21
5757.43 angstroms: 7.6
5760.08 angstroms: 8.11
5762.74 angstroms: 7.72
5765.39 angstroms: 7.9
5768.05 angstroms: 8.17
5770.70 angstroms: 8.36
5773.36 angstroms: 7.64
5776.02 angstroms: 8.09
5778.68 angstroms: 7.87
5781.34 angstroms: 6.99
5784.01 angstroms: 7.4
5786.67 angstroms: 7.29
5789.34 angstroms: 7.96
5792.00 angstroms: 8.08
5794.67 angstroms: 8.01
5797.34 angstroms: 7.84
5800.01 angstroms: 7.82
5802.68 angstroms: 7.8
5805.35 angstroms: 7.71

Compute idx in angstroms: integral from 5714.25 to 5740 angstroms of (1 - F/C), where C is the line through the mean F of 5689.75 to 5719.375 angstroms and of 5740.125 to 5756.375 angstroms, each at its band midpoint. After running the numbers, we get -0.8 angstroms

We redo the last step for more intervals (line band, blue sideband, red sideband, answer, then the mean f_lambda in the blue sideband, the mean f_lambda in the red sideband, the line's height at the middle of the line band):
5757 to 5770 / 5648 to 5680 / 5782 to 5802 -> -0.46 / 7.42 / 7.75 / 7.67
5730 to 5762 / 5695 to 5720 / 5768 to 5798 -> -1.71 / 7.42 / 7.79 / 7.61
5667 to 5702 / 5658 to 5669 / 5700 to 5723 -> -0.98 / 7.17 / 7.53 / 7.33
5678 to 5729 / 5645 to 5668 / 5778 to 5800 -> -1.07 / 7.28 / 7.68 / 7.42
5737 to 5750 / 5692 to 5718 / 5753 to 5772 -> -0.45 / 7.4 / 8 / 7.8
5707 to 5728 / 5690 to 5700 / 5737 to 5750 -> 0.47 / 7.7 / 8.08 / 7.87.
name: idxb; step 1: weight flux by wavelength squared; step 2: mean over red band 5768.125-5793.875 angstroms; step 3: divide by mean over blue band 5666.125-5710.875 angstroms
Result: 1.1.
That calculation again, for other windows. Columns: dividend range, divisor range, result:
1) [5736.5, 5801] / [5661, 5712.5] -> 1.09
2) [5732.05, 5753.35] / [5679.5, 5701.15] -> 1.09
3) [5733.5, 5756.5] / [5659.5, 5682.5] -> 1.11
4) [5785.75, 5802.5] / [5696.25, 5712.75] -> 1.11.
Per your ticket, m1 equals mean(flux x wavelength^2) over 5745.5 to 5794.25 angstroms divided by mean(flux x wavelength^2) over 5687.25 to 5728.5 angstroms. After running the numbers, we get 1.05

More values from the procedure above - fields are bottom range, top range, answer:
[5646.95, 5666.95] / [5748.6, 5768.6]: 1.11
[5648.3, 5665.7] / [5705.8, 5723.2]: 1.06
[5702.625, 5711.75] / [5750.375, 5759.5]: 1.11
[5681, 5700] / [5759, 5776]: 1.10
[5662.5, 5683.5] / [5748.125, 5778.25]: 1.10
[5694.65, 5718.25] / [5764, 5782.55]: 1.09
